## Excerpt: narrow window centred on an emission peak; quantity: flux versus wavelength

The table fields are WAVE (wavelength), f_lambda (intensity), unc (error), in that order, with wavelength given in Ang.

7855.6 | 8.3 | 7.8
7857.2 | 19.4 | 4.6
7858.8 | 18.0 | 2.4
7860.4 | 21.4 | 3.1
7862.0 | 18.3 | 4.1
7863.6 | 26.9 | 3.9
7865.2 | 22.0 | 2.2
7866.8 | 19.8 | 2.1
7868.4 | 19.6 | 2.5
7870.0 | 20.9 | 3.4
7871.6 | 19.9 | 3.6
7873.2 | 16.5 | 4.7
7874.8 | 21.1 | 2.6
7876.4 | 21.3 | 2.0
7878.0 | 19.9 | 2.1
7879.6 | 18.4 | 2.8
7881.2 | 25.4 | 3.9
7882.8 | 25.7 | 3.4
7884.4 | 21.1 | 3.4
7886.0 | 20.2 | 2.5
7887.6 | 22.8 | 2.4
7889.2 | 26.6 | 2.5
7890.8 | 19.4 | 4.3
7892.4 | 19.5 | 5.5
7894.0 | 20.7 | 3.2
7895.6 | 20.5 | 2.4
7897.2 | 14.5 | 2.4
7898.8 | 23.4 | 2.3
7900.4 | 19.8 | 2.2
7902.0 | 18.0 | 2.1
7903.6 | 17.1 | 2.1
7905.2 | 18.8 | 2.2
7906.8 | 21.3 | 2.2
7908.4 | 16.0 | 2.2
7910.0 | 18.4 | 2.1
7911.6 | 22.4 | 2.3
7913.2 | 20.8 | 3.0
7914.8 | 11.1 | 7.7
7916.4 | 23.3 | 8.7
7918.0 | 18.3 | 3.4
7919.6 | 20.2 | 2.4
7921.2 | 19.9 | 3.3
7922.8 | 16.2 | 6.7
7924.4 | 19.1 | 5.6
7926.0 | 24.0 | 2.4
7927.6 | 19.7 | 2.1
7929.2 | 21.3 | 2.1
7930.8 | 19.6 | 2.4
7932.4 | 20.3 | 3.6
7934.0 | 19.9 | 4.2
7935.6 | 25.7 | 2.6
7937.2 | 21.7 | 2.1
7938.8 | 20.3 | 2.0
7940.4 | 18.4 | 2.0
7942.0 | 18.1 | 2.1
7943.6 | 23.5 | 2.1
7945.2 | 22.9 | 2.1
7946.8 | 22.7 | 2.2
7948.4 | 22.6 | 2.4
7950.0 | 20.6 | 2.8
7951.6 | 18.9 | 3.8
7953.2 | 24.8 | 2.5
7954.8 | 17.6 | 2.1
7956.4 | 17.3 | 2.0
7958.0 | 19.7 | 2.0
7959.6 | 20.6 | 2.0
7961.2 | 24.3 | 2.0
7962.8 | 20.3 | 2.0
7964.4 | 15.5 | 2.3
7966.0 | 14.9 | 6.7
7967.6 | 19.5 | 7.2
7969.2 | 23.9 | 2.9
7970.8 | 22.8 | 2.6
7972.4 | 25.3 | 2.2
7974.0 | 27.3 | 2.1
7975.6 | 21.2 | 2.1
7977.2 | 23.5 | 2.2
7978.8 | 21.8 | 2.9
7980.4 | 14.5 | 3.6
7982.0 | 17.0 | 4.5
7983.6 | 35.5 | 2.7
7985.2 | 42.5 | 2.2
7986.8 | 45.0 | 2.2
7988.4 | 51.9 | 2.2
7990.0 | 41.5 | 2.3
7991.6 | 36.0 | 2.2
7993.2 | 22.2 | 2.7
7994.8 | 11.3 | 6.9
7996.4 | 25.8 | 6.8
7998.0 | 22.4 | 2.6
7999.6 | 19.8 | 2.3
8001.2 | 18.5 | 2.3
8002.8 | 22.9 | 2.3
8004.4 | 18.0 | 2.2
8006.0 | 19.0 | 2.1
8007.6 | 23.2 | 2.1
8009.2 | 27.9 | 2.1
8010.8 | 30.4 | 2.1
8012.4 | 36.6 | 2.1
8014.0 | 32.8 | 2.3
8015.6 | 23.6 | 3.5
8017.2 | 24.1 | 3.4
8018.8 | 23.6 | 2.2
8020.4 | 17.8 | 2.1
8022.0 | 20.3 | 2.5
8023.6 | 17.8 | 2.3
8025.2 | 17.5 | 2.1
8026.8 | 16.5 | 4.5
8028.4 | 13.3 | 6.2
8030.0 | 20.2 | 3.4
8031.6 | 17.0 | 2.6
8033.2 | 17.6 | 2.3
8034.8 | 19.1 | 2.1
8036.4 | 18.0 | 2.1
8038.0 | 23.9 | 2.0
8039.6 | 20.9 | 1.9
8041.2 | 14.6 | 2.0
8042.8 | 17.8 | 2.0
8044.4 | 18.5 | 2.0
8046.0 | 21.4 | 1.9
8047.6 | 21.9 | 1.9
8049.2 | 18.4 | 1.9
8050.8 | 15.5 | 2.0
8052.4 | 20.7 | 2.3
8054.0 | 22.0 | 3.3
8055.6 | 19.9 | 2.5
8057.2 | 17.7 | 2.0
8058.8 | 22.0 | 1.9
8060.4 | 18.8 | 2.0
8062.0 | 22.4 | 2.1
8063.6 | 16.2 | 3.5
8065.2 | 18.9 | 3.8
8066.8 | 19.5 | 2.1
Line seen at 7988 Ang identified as H-alpha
